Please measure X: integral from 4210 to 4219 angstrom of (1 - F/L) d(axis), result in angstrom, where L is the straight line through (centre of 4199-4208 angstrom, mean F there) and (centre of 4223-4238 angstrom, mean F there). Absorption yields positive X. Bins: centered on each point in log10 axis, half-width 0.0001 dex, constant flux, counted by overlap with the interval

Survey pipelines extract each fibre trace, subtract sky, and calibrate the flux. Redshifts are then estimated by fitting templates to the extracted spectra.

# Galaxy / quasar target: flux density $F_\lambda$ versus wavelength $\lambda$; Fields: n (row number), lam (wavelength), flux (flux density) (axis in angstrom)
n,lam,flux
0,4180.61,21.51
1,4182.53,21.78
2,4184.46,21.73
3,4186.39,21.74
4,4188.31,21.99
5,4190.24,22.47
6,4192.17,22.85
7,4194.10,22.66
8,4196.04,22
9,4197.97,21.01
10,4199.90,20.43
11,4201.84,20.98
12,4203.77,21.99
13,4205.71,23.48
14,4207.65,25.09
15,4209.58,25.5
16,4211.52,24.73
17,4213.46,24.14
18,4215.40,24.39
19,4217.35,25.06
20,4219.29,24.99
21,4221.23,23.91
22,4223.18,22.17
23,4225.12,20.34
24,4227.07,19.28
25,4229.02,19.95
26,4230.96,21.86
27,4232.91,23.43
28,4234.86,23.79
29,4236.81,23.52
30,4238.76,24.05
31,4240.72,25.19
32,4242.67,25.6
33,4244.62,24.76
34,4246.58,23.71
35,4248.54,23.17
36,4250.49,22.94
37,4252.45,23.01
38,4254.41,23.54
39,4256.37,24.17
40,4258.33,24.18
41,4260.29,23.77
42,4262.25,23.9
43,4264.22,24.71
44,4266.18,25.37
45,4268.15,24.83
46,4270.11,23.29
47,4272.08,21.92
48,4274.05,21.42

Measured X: -1.07 angstrom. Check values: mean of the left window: 22.2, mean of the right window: 21.8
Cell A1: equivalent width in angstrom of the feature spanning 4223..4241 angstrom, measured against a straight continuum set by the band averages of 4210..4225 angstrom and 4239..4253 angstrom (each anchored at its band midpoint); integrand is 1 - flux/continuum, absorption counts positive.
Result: 1.3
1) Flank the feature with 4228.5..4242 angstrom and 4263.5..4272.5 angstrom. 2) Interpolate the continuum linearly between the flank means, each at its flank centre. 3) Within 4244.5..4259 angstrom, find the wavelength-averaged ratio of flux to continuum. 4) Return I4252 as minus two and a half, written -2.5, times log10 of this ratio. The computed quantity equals 0.01 mag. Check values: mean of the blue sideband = 23.3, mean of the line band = 23.6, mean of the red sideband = 24.1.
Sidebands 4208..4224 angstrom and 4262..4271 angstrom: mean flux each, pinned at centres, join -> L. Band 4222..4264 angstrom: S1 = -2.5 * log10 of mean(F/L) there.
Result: 0.06 mag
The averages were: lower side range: 24.4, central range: 23.2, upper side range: 24.5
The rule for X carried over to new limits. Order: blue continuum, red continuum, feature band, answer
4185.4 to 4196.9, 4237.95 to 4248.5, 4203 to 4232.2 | 0.3 angstrom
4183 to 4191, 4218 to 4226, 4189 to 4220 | -1.0 angstrom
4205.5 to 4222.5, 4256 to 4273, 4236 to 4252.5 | 0.1 angstrom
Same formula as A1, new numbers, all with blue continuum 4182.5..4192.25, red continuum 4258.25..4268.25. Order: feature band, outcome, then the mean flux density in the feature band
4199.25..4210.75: -0.2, 23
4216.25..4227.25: 0.1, 22.9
